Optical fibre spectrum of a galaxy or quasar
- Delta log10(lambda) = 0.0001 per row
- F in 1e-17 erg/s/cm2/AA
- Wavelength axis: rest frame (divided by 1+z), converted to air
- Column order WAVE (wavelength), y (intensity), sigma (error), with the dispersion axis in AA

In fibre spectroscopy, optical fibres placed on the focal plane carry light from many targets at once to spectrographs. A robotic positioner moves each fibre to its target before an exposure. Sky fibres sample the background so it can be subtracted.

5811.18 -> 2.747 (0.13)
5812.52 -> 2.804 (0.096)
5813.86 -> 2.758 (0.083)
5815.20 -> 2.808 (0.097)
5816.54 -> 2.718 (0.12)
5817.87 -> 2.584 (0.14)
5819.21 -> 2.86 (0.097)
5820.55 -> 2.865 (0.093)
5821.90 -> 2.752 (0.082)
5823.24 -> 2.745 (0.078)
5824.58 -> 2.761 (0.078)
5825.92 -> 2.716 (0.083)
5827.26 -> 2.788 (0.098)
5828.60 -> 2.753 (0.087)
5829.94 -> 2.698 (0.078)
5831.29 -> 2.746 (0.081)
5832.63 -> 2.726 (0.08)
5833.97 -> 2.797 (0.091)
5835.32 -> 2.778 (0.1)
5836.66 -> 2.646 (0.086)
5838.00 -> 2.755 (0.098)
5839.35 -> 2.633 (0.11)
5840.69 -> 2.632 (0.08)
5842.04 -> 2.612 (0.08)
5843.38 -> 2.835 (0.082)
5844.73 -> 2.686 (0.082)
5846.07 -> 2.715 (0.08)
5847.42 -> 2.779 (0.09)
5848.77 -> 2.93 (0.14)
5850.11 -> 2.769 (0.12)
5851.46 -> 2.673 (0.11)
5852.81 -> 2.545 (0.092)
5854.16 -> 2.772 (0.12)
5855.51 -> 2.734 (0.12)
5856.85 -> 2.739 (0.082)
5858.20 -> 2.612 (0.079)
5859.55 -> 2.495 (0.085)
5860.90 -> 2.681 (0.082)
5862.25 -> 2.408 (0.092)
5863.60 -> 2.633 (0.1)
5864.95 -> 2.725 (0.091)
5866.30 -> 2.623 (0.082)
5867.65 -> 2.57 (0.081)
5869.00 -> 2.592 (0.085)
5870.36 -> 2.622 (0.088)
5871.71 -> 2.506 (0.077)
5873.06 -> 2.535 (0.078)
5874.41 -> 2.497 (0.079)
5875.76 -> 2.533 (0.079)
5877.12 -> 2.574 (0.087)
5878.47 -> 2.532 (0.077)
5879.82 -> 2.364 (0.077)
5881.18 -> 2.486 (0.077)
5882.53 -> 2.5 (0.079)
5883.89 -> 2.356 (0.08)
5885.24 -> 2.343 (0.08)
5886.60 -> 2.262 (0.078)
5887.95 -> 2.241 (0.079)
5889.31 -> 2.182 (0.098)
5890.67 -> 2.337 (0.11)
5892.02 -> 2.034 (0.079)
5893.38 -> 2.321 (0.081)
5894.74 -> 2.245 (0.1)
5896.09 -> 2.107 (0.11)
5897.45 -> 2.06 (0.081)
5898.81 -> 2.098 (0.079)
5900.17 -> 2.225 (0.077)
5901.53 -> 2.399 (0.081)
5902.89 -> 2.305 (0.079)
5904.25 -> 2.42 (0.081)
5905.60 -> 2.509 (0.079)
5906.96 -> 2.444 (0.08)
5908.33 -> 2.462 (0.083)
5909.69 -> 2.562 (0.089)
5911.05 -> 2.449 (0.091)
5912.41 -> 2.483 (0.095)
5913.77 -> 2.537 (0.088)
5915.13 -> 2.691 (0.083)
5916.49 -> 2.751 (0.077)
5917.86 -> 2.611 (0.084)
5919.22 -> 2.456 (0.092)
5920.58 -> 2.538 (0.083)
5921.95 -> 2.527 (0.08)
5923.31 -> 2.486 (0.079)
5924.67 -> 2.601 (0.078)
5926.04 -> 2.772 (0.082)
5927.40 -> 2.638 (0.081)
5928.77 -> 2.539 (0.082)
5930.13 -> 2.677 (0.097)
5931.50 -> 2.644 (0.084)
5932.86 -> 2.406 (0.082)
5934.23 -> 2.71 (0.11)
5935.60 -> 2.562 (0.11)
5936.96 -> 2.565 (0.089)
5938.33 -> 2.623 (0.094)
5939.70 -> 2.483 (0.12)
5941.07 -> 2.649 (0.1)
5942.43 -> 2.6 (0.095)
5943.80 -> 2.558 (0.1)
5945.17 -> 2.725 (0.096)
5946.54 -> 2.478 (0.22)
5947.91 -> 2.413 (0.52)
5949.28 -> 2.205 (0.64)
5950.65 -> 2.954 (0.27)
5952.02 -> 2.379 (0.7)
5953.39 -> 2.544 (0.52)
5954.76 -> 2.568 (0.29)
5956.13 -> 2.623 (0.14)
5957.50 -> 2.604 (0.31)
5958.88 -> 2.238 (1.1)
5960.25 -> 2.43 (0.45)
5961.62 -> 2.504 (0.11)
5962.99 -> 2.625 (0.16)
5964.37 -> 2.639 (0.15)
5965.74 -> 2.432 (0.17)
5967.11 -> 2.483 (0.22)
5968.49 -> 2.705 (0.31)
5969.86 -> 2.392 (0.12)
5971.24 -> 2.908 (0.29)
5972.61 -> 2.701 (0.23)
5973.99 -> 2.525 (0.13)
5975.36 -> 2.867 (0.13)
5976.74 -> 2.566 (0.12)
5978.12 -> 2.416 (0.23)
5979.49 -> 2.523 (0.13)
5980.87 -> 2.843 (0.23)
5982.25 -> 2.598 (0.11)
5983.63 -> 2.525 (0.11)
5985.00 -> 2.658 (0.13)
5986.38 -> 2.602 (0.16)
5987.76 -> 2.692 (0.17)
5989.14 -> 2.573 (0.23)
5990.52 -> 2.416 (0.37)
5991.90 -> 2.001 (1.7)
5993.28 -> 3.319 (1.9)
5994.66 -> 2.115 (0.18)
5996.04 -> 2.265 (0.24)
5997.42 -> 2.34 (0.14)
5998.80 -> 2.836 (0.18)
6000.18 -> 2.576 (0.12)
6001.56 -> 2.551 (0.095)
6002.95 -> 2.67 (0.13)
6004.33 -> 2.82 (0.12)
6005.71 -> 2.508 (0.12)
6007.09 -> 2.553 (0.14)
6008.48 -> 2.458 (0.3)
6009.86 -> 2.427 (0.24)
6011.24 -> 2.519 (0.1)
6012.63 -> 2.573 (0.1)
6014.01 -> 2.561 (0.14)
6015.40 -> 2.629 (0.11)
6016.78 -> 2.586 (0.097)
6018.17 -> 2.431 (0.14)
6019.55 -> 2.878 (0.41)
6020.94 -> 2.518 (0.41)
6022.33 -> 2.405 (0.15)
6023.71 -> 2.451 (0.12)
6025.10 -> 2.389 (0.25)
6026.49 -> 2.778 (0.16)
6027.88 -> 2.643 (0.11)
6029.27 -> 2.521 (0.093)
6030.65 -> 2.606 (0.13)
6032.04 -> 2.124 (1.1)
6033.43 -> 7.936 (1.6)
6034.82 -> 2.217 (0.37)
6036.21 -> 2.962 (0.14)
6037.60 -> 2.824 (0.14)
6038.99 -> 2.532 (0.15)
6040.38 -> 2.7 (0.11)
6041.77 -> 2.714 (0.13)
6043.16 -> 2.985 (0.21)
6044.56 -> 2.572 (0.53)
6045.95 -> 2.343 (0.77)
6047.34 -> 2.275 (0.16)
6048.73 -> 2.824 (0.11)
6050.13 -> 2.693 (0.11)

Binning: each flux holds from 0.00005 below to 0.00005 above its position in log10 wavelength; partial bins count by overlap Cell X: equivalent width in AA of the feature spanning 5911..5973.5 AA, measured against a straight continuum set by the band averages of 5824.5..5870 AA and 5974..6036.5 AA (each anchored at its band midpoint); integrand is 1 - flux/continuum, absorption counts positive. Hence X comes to 2.6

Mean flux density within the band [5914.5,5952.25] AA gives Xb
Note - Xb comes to 2.58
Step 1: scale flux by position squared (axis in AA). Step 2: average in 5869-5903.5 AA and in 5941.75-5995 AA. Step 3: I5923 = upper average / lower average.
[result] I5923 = 1.12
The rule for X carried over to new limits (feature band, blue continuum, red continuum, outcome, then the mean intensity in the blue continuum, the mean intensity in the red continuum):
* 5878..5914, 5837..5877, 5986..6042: 4.3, 2.65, 2.69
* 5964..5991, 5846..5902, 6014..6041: 1.2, 2.48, 2.84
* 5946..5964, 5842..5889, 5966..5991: 0.7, 2.58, 2.61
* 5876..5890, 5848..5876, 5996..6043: 1.4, 2.63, 2.73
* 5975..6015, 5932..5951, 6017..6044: 2.6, 2.56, 2.87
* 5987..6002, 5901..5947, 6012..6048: 1.0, 2.56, 2.78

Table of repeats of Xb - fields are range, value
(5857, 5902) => 2.42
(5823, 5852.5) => 2.73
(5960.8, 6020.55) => 2.58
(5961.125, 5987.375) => 2.61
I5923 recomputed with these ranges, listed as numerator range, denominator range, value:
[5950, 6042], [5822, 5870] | 1.03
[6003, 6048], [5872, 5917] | 1.20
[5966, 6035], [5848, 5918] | 1.12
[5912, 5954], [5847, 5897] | 1.05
